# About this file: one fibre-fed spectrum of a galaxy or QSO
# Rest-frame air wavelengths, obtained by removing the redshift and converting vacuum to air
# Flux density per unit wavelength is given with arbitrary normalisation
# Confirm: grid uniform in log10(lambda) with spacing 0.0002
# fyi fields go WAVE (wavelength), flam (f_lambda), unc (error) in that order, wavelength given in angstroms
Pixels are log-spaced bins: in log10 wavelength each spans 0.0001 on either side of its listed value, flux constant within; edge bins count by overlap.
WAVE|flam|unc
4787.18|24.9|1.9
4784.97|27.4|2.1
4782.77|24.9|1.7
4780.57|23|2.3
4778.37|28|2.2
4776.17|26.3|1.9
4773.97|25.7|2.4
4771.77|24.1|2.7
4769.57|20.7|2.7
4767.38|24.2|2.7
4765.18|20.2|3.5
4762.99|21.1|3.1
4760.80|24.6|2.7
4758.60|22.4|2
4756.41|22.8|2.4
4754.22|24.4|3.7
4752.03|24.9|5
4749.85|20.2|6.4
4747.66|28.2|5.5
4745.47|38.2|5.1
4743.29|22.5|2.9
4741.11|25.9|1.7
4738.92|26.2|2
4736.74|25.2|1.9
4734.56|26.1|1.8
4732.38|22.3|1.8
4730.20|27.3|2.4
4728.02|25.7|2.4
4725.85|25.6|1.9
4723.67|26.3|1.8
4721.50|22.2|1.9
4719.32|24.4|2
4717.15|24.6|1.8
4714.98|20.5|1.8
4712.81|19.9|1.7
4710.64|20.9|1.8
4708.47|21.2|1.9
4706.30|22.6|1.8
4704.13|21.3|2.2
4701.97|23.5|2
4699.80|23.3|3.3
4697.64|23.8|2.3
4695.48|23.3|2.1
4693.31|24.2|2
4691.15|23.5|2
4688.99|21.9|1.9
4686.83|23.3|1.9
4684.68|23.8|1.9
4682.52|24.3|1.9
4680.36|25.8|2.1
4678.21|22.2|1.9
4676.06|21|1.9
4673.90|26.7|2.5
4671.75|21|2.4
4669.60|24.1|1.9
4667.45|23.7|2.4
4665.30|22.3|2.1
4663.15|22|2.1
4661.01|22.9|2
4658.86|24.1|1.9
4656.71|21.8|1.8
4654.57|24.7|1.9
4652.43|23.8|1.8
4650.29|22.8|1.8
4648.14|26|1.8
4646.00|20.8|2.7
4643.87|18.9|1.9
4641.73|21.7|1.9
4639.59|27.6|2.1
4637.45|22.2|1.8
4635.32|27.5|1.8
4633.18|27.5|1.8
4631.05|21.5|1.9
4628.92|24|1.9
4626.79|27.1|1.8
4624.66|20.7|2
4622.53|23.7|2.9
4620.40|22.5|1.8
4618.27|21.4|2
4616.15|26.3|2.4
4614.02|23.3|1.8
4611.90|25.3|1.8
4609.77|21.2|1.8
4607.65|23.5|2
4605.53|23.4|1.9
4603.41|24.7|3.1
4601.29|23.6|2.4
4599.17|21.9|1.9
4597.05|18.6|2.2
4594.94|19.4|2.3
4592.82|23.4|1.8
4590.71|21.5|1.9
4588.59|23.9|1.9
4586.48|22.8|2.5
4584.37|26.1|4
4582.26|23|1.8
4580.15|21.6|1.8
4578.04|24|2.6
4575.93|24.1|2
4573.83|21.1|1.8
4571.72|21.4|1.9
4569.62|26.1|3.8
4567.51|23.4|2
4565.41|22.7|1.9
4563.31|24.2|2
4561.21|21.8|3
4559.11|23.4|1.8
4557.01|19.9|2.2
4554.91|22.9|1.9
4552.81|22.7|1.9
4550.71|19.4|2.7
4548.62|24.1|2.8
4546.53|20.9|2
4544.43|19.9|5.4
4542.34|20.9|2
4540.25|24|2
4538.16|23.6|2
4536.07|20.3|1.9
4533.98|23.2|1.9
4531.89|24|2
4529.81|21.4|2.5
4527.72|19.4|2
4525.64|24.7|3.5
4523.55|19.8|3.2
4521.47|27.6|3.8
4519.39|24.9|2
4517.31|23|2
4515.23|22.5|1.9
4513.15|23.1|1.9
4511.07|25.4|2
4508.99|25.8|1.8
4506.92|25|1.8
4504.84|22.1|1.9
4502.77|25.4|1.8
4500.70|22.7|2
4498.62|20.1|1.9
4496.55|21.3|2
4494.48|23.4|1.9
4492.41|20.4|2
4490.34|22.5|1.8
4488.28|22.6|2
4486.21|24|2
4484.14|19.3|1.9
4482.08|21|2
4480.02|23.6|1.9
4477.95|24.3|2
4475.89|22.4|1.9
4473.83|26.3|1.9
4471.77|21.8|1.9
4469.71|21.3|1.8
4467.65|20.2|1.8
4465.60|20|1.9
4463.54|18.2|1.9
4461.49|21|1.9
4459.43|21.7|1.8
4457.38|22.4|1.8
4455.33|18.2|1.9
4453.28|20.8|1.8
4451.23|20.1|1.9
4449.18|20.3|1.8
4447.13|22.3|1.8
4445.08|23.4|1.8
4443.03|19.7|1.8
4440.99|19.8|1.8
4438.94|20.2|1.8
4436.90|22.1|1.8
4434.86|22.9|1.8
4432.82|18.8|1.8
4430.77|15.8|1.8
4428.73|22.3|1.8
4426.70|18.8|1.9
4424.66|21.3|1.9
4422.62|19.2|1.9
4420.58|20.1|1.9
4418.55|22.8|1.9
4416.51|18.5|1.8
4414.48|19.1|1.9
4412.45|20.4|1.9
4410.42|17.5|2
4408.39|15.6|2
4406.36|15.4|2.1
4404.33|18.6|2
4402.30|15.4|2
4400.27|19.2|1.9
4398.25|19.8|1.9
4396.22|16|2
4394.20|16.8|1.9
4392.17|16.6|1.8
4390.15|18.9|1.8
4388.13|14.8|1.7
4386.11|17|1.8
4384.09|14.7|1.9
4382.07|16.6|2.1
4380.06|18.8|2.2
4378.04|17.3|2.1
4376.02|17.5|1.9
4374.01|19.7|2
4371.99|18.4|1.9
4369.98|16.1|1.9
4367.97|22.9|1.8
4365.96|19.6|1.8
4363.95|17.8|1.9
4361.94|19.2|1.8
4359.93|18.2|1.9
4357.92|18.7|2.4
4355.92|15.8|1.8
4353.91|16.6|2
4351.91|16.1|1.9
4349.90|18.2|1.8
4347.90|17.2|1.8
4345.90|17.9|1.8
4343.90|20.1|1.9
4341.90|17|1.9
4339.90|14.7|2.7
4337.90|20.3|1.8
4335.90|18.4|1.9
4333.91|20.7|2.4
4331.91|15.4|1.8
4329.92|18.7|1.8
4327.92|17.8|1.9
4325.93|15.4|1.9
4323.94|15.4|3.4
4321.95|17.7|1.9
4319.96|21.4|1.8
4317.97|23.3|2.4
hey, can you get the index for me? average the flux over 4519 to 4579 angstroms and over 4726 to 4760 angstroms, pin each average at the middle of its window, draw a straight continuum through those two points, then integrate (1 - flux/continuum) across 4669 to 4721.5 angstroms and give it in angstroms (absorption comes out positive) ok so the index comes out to 3.9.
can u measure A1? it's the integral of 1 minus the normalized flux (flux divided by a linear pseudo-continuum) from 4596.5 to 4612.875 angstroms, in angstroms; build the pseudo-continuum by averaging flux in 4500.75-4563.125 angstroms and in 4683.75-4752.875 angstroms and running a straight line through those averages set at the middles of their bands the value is 0.3 angstroms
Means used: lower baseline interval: 22.8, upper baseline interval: 24.2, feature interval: 22.9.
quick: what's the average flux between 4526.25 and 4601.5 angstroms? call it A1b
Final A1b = 22.4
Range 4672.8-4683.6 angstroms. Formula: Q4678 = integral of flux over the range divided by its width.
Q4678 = 24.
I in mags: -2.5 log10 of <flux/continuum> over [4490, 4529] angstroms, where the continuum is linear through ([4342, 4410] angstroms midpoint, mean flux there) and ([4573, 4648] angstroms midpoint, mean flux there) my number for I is -0.12 mag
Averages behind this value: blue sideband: 17.6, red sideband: 23.2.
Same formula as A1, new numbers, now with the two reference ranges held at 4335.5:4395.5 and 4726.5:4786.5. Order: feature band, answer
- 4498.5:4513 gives -2.63 angstroms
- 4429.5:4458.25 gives -2.00 angstroms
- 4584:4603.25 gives -0.37 angstroms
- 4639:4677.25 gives 0.09 angstroms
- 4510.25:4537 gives -3.11 angstroms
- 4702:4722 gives 1.71 angstroms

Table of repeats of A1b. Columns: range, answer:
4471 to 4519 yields 23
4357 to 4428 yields 18.2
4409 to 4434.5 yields 19.6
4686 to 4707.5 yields 23.1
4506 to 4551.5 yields 22.9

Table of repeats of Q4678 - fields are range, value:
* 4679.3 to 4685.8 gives 24.6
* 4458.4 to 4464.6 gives 20.3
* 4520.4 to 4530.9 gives 22.6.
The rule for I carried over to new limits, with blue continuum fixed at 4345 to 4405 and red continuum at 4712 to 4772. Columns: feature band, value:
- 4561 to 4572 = -0.12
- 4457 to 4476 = -0.11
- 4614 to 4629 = -0.07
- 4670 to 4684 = -0.02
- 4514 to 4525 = -0.16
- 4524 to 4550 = -0.08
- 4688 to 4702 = 0.01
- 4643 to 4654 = 0.00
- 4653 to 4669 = -0.01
